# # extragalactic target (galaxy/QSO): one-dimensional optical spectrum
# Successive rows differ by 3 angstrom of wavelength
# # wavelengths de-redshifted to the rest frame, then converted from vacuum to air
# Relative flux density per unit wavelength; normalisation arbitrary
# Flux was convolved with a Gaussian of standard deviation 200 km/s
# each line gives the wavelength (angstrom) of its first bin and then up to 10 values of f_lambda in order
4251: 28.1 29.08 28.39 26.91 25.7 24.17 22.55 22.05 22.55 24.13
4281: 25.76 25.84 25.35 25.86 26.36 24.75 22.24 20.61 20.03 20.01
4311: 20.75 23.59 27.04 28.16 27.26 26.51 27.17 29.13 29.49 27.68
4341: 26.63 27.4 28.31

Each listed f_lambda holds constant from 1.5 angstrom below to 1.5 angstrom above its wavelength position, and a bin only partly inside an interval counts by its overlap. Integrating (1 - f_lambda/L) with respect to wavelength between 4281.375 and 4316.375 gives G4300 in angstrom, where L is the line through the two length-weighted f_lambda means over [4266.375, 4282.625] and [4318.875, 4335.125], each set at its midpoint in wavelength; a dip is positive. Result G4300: 2.8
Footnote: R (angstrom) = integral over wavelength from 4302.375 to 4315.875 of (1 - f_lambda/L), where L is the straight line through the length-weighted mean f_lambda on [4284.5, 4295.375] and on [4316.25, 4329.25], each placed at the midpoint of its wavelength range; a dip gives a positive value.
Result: 2.75 angstrom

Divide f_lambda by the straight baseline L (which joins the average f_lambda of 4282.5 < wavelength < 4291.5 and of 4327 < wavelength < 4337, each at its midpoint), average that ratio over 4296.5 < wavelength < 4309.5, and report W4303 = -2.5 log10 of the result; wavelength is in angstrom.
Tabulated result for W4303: 0.26 mag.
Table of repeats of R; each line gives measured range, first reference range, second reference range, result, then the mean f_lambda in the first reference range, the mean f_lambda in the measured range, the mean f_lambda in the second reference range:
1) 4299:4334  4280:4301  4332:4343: 2.93 angstrom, 25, 24.5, 28.1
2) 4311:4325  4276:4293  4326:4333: 0.64 angstrom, 25.4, 25.9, 27.7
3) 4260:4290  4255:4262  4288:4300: 2.16 angstrom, 27.6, 24.4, 24.9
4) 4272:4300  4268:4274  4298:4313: -3.93 angstrom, 22.3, 24.7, 20.8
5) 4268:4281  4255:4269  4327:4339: 1.59 angstrom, 26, 23.2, 28.3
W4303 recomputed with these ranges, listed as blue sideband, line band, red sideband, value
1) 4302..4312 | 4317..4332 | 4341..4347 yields -0.16 mag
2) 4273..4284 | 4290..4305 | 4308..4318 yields 0.01 mag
